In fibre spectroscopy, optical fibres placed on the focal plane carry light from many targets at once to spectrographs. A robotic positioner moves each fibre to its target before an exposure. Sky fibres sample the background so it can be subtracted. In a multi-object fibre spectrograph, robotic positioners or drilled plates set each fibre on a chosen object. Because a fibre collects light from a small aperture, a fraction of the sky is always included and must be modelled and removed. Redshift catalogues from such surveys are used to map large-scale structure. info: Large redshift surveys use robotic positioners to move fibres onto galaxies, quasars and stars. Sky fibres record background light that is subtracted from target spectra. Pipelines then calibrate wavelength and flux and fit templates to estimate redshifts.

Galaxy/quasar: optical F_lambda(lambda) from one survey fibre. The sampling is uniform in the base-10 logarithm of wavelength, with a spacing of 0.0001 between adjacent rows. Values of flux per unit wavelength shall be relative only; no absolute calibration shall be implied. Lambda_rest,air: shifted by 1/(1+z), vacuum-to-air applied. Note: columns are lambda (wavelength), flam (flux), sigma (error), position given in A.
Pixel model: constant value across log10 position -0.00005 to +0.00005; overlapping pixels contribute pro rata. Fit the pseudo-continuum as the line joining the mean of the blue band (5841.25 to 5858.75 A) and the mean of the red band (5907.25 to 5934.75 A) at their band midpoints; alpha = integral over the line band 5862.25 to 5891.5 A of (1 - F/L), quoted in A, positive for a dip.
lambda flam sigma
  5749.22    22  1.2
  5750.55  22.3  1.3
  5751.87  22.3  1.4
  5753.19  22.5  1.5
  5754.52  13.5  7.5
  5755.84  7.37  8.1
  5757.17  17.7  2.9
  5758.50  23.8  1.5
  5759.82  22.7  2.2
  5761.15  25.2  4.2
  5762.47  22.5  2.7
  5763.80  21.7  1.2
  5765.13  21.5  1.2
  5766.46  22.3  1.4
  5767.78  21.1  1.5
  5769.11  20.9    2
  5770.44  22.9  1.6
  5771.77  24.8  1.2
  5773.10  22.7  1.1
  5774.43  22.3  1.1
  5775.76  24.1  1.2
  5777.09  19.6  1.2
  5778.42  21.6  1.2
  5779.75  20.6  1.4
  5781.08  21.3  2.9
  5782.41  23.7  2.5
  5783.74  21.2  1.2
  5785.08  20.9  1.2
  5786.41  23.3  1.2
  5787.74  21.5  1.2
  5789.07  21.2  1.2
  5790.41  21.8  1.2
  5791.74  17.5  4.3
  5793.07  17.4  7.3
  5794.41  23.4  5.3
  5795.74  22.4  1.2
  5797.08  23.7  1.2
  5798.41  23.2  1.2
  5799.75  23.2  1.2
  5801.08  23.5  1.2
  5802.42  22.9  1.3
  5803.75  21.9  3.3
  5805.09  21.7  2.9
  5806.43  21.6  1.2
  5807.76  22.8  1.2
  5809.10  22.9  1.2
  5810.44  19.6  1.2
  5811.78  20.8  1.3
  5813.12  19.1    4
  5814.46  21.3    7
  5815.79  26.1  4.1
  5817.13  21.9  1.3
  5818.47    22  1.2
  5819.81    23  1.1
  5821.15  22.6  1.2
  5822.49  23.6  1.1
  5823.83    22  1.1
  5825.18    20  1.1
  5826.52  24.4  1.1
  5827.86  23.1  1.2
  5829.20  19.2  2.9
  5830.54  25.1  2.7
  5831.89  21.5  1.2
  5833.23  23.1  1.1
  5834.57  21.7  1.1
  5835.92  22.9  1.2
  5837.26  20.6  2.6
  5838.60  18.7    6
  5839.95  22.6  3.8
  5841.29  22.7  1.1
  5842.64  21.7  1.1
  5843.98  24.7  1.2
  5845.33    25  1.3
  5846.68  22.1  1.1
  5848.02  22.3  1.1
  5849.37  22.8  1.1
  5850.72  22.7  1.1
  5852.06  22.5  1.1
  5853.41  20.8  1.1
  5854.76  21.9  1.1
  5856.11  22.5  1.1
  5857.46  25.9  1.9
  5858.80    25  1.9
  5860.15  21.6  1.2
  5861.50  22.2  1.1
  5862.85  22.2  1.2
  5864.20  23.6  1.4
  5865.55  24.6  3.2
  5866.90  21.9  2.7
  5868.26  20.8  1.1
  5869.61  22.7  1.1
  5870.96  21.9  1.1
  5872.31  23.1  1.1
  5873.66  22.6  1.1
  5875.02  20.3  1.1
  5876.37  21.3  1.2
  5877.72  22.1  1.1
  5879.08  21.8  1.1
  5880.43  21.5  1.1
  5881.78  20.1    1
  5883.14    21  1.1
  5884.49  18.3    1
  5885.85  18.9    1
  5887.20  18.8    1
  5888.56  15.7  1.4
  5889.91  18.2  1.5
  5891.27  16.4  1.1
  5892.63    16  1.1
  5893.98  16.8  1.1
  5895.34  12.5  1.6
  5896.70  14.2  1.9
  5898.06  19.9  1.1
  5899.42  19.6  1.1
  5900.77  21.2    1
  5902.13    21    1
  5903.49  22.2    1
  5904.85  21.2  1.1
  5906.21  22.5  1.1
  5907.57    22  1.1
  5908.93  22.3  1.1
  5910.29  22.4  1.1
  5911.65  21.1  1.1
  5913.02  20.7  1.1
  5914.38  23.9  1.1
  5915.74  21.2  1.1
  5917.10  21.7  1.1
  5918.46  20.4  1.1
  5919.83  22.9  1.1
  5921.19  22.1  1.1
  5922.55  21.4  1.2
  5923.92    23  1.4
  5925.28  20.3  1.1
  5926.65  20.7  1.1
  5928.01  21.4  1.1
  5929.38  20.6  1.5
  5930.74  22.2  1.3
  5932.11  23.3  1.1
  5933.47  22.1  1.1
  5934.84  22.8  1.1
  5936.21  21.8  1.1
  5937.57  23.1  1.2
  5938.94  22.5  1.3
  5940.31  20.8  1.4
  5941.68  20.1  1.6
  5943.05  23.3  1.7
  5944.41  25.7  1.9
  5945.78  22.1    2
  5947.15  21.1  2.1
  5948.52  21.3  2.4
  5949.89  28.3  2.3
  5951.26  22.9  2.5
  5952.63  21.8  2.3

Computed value 2.2 A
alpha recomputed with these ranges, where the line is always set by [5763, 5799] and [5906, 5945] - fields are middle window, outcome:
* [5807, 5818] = 0.0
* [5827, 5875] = -1.3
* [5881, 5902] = 3.8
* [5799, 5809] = -0.3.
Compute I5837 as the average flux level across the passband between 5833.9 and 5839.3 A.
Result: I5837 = 21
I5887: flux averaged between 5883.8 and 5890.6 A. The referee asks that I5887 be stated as 18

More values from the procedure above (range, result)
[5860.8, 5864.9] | 22.7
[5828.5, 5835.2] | 22.1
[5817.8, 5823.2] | 22.8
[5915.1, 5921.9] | 21.7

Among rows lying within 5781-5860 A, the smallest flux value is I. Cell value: 17.4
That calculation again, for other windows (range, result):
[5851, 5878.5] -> 20.3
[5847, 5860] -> 20.8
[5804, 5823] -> 19.1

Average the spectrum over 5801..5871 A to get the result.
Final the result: 22.4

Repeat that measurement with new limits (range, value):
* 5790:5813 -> 21.7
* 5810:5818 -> 21.5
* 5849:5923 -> 21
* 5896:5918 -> 21.1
